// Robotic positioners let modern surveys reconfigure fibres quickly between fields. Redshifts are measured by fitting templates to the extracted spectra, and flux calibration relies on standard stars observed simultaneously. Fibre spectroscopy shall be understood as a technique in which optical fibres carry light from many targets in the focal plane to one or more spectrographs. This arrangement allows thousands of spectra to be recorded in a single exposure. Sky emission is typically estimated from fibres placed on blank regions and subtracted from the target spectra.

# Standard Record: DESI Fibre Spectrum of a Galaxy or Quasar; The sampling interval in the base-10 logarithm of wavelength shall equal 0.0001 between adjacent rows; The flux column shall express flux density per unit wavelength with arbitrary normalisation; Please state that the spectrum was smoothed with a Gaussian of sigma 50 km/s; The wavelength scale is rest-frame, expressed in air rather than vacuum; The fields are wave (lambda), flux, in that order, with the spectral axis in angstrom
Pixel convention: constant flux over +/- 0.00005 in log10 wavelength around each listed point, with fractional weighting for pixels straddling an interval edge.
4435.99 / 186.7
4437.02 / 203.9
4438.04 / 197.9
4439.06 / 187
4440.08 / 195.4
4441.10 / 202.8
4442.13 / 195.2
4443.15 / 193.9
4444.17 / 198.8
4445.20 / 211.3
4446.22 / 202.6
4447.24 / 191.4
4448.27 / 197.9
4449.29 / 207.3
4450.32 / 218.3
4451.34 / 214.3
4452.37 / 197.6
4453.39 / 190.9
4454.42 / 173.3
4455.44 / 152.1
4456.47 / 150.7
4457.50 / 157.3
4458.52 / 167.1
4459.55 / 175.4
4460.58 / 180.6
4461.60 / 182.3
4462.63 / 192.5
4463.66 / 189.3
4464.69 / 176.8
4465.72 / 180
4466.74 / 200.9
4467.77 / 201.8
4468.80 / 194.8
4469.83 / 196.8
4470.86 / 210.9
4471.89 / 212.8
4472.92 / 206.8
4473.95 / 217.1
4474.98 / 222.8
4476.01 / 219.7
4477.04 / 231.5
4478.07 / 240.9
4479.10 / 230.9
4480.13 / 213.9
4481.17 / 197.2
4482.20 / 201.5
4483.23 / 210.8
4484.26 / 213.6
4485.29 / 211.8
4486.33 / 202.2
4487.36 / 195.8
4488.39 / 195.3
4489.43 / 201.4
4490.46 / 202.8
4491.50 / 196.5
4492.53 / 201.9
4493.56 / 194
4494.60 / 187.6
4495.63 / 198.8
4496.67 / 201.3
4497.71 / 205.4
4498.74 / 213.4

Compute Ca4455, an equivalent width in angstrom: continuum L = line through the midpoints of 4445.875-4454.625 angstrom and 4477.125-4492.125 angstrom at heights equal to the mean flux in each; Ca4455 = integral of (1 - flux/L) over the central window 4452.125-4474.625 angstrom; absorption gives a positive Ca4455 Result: 1.8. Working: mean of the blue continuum 200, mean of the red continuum 209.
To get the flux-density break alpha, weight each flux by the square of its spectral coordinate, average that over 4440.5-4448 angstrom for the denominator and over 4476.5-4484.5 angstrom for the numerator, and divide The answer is 1.1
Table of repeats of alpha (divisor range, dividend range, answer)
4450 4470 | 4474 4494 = 1.15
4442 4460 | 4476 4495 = 1.12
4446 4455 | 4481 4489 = 1.04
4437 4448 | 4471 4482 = 1.12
